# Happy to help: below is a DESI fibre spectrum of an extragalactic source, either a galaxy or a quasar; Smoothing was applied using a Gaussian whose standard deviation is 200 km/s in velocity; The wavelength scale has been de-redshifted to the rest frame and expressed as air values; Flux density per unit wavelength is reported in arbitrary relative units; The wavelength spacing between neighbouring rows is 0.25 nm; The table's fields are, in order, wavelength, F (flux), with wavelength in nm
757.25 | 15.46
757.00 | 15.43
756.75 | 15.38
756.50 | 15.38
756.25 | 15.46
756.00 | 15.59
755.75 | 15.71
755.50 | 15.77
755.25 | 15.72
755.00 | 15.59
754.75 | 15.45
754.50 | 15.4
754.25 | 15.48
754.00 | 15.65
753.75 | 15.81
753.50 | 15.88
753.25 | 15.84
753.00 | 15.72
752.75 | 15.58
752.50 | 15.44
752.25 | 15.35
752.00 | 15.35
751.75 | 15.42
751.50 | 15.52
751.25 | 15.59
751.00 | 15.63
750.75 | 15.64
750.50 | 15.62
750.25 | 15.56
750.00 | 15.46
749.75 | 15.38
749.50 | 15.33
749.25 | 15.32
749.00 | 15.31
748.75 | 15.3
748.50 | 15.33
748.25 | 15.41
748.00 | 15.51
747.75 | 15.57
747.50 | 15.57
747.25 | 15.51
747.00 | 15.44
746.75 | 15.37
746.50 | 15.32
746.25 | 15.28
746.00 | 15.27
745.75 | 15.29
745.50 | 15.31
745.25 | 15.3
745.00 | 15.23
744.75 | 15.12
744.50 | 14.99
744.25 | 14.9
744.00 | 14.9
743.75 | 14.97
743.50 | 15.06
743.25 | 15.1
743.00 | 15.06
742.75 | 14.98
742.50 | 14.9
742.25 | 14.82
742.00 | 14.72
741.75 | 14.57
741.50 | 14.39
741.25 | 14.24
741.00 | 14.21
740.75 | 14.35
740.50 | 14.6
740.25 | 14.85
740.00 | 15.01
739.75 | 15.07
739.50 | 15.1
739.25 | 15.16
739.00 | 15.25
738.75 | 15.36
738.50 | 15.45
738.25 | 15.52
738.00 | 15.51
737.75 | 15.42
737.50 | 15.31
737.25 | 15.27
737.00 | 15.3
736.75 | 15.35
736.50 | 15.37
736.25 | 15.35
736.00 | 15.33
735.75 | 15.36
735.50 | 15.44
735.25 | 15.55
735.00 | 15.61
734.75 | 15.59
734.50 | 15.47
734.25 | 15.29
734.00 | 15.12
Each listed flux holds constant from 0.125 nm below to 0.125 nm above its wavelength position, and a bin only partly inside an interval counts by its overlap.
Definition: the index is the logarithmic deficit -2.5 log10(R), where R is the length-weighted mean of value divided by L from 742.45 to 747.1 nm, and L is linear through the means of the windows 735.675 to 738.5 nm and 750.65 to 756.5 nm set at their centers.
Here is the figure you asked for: 0.02 mag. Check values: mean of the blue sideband 15.4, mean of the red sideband 15.6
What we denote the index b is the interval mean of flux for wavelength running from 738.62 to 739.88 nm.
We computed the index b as 15.2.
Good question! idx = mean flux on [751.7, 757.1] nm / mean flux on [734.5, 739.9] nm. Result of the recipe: 1.0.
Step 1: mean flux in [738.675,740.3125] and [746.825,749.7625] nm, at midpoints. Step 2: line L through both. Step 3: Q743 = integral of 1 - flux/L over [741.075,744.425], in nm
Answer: 0.092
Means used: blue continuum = 15.1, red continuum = 15.4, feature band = 14.8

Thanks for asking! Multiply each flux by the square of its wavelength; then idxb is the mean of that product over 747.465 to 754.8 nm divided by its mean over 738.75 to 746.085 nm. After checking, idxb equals 1.06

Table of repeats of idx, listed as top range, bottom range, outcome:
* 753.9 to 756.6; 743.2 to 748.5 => 1.02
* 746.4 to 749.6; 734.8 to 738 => 1.00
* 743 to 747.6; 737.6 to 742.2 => 1.02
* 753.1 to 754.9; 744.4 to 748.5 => 1.02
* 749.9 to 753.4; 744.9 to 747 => 1.02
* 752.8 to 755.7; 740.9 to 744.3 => 1.06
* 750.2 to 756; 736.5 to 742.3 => 1.04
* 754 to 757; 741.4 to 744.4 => 1.05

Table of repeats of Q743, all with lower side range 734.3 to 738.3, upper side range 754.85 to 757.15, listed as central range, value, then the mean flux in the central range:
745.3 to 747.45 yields 0.02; 15.4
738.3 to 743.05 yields 0.18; 14.9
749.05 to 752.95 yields 0.01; 15.5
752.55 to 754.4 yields -0.02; 15.7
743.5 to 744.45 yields 0.03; 14.9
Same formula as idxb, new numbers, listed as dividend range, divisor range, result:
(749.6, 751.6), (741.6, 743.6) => 1.07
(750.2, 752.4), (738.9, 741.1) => 1.08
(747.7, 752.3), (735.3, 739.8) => 1.04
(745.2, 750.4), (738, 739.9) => 1.03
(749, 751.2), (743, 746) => 1.04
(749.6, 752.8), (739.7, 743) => 1.08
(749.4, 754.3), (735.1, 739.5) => 1.05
